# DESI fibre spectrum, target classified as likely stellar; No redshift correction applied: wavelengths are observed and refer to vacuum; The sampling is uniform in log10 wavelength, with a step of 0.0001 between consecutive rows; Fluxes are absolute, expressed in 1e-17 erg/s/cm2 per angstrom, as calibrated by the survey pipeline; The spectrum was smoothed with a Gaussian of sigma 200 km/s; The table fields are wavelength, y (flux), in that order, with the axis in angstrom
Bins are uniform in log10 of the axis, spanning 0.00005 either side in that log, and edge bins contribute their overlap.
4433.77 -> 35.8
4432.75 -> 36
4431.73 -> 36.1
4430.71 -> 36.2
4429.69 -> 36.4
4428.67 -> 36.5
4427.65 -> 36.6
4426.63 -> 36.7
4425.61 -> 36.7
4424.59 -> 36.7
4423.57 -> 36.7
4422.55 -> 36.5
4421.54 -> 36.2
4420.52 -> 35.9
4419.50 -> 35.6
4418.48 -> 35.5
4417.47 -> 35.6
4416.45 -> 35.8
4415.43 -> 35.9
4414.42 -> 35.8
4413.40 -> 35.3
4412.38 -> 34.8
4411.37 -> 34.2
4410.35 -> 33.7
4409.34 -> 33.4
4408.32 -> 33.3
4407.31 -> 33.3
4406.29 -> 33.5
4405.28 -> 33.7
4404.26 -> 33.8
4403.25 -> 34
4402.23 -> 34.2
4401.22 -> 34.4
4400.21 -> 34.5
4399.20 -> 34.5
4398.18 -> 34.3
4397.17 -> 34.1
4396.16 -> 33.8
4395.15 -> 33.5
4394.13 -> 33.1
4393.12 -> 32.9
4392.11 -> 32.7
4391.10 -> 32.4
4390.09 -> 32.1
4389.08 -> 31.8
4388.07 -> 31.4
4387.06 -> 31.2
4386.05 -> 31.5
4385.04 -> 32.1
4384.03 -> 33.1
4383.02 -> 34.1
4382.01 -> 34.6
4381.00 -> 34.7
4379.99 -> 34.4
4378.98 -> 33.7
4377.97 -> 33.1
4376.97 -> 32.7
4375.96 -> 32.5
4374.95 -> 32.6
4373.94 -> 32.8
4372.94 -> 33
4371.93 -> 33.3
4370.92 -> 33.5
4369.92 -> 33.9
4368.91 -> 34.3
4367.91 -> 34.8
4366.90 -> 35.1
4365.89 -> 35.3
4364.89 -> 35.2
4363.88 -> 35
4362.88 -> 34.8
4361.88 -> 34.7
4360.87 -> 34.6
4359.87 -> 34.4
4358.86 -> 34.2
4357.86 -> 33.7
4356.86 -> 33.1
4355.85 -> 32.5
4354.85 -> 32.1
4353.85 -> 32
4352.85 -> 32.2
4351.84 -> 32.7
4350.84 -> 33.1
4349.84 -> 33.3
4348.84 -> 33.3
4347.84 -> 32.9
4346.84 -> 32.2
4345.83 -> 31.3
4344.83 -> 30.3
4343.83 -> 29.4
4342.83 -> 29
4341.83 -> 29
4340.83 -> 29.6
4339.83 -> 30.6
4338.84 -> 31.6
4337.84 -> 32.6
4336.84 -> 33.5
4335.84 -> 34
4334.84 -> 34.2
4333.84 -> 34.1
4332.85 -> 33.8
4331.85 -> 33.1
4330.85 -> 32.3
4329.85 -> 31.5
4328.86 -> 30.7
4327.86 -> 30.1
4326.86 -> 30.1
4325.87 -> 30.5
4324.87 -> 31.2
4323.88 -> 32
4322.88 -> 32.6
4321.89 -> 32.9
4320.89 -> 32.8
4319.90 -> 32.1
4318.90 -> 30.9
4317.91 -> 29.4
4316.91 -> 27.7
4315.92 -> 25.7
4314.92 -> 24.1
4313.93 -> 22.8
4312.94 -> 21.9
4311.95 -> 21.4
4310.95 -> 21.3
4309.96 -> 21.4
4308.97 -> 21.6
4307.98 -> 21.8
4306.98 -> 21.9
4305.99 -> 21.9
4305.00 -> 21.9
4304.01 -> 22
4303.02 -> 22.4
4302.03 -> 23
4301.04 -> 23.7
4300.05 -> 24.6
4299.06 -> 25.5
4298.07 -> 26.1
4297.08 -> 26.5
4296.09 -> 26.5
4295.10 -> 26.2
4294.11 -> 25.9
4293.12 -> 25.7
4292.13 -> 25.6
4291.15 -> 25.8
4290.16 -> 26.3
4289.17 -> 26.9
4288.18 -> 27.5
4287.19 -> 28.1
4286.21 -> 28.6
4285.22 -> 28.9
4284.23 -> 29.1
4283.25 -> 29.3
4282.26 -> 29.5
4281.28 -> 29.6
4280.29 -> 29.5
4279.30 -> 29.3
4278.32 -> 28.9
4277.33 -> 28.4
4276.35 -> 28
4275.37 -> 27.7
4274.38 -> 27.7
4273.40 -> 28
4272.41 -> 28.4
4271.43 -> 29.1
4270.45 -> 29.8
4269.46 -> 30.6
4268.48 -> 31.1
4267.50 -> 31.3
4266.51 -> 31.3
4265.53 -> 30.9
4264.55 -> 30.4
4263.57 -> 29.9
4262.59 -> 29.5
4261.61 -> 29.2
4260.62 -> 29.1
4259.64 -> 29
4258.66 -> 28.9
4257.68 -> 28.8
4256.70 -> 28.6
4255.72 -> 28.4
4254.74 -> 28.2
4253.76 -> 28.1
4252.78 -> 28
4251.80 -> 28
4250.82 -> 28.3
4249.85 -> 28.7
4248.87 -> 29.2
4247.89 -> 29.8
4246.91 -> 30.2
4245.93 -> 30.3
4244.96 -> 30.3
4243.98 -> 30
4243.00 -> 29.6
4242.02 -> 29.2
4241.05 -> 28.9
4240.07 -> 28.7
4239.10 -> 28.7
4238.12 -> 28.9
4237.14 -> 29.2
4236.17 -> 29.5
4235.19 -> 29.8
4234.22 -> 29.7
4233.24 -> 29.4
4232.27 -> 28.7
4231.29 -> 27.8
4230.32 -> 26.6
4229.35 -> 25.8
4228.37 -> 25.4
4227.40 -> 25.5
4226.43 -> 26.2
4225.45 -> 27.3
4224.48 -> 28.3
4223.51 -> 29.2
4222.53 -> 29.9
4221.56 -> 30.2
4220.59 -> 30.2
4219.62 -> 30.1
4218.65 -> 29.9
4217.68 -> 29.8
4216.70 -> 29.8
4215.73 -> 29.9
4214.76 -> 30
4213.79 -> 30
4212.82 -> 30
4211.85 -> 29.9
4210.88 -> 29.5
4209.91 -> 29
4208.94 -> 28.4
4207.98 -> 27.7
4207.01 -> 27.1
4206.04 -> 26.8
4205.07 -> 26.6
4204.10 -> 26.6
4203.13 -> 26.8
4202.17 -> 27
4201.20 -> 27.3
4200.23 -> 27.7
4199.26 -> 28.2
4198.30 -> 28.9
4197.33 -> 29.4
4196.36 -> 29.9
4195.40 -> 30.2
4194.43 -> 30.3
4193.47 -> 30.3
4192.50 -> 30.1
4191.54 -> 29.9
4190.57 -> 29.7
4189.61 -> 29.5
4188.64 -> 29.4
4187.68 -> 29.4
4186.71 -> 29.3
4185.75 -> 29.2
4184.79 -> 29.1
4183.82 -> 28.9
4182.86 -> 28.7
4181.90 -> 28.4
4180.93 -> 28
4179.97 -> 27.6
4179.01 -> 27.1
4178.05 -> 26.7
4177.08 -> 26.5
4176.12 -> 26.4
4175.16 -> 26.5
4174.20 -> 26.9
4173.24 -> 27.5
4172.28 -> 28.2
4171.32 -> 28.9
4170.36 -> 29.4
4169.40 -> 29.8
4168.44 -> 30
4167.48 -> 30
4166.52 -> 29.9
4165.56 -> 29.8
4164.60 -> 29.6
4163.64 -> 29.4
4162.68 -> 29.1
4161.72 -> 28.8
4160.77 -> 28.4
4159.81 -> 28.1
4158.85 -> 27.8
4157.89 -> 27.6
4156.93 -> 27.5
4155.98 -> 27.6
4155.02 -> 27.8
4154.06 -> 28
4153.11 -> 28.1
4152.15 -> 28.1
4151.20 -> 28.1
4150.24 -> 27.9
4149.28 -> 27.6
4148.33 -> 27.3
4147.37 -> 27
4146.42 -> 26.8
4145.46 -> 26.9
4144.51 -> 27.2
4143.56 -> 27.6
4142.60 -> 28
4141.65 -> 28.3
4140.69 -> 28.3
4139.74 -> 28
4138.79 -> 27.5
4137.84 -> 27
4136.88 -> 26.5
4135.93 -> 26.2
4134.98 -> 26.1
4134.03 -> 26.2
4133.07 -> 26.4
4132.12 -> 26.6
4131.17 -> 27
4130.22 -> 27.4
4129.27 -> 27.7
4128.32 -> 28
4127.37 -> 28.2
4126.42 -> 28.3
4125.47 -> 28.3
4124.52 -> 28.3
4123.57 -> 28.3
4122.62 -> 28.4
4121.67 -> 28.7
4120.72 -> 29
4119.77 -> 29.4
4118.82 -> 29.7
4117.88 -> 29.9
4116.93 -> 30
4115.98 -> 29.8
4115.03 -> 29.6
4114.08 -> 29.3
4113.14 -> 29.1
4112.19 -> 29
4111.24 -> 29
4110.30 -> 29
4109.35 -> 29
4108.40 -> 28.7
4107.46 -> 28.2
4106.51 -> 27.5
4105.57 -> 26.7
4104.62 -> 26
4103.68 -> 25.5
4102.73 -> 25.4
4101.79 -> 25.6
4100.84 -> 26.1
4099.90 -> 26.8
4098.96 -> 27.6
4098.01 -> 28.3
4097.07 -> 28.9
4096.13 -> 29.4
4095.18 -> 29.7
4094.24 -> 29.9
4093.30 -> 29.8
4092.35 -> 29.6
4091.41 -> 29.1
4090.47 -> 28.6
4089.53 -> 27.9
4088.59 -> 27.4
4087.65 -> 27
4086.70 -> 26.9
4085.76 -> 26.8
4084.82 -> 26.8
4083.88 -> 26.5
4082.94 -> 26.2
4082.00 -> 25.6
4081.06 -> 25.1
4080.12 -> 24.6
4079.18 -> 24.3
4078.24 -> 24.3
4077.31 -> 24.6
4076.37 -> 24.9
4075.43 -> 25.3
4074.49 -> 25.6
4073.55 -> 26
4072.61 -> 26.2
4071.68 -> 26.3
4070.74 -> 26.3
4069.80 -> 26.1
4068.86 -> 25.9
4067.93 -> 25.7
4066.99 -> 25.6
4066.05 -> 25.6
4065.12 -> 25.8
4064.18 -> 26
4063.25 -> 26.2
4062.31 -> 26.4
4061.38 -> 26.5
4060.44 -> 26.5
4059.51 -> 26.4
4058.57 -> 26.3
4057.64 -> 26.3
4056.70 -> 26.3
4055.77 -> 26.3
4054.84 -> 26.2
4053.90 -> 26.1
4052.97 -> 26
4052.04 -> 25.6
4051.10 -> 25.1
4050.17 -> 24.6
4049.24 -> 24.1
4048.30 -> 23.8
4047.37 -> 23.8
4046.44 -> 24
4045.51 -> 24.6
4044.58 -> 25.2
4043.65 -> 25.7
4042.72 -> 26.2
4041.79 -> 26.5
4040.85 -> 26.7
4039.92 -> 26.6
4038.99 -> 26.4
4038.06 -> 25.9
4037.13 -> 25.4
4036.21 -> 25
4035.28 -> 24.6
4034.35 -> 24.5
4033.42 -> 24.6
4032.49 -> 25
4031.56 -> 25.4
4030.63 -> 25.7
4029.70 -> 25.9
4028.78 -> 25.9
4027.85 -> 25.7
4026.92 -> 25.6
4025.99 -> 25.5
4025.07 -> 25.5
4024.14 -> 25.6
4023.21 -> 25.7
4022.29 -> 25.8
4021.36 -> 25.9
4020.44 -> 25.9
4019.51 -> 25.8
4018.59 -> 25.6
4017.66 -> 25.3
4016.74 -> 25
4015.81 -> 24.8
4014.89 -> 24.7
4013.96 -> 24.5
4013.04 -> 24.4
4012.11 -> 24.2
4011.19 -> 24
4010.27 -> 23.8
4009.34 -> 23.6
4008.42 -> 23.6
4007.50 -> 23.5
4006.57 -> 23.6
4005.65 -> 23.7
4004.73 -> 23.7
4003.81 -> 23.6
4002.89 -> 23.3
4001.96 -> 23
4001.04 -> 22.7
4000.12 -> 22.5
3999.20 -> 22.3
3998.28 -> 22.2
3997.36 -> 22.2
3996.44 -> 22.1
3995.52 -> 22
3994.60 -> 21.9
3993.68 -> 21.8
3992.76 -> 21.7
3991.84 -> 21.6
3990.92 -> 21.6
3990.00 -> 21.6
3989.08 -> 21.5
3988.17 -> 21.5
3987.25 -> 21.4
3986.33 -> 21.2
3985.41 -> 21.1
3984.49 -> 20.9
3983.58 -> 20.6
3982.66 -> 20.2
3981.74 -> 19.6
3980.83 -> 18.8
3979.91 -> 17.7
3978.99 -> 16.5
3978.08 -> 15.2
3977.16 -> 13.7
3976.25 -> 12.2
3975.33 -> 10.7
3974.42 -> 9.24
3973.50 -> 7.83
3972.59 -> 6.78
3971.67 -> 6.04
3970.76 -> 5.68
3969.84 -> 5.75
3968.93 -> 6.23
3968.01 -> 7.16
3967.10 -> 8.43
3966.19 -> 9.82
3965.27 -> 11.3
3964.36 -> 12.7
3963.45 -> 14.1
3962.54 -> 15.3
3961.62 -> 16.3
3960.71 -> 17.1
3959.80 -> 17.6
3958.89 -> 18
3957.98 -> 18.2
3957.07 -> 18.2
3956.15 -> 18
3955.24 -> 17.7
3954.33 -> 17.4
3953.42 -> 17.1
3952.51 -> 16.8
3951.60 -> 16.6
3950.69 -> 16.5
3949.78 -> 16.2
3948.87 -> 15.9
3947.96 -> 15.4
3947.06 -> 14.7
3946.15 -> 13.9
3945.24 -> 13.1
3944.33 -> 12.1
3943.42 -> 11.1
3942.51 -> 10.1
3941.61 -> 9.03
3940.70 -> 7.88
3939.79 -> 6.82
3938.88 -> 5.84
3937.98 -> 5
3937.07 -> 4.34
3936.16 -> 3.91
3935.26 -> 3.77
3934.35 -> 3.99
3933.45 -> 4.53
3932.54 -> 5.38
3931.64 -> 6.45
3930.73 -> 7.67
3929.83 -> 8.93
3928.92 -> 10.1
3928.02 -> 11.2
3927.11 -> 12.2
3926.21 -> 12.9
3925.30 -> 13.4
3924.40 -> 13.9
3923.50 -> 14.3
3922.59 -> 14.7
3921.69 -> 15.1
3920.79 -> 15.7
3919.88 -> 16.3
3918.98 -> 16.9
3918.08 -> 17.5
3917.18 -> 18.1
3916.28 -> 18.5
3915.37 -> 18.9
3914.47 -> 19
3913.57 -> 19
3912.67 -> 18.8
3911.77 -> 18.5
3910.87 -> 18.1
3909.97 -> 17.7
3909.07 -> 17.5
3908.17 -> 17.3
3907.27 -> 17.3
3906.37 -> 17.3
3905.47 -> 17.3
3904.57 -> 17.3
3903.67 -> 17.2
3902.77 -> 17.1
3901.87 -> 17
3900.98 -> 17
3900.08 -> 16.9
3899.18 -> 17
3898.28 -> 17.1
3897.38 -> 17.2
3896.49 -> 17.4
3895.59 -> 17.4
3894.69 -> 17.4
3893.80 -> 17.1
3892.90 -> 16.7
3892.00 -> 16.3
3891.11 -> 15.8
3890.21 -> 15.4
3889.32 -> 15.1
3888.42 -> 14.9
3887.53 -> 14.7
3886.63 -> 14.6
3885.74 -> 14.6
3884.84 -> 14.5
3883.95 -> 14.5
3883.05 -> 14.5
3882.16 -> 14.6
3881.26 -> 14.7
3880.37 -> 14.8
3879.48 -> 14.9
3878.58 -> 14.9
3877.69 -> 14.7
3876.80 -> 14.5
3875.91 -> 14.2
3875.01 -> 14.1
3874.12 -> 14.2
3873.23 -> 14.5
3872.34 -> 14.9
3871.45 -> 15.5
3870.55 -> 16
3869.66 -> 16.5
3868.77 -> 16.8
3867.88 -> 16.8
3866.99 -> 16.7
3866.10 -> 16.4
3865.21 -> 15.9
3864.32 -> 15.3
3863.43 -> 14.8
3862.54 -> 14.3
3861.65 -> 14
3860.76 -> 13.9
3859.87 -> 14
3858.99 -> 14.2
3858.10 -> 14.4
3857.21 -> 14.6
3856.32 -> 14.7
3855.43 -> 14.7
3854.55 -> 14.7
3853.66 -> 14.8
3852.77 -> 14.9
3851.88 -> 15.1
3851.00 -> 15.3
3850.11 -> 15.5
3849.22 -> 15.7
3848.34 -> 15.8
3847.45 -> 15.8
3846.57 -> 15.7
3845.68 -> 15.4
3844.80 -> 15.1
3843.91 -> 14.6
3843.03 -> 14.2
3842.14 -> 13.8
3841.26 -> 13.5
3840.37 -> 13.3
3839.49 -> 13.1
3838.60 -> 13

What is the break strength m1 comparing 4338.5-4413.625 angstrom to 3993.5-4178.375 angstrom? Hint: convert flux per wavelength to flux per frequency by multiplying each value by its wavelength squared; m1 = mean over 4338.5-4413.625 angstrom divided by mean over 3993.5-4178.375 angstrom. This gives 1.4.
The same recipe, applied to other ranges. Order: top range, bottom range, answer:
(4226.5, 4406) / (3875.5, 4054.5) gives 1.97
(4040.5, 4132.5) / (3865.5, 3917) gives 1.82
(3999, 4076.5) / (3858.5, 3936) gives 1.81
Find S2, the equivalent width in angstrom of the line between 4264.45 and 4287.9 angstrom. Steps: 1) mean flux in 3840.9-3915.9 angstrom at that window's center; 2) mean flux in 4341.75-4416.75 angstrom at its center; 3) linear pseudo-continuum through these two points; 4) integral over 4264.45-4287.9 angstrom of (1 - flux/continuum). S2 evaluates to 0.4 angstrom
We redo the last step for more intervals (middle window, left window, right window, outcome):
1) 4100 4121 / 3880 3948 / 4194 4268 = -4.5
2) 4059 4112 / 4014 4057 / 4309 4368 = -0.9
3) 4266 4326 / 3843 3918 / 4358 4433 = 7.2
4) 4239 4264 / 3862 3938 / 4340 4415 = -0.6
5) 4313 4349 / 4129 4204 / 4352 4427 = 1.8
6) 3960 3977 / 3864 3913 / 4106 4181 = 8.1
